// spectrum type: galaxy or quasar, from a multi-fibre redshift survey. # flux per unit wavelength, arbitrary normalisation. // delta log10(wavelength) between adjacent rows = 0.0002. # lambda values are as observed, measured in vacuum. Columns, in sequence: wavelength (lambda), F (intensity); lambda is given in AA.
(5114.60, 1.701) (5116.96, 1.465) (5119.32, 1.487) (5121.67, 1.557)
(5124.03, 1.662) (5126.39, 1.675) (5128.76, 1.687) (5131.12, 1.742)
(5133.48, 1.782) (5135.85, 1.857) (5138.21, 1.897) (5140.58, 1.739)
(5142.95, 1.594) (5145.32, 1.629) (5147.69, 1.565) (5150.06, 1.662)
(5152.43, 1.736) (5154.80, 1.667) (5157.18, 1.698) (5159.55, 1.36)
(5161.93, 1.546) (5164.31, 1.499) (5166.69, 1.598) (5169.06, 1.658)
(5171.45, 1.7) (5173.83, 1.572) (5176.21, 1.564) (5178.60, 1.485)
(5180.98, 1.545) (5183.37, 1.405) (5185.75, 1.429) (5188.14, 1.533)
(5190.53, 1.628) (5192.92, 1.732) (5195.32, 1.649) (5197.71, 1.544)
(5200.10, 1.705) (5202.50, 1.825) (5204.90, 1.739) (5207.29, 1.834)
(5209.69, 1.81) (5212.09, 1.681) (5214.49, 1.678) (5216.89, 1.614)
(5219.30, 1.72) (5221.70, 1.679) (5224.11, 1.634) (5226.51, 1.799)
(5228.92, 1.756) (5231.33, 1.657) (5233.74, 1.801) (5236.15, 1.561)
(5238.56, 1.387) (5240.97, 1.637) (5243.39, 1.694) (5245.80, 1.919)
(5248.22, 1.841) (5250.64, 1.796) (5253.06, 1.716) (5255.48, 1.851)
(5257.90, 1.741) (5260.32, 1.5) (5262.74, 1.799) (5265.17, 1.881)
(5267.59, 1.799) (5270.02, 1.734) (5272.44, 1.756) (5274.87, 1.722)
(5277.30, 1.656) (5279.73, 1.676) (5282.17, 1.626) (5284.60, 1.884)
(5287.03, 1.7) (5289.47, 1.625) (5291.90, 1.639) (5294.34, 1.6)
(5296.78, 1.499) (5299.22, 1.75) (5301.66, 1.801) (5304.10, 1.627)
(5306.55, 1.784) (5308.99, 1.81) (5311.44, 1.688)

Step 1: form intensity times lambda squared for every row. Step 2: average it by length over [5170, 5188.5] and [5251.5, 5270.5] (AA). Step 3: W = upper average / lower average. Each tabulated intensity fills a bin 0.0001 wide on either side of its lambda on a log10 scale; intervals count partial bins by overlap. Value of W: 1.18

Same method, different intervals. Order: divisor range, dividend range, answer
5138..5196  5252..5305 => 1.12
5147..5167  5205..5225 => 1.10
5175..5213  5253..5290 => 1.09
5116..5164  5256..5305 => 1.09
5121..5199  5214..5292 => 1.09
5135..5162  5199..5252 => 1.06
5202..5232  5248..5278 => 1.03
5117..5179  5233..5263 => 1.08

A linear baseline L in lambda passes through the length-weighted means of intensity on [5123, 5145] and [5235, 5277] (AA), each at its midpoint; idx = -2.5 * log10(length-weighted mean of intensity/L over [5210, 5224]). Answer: 0.03 mag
